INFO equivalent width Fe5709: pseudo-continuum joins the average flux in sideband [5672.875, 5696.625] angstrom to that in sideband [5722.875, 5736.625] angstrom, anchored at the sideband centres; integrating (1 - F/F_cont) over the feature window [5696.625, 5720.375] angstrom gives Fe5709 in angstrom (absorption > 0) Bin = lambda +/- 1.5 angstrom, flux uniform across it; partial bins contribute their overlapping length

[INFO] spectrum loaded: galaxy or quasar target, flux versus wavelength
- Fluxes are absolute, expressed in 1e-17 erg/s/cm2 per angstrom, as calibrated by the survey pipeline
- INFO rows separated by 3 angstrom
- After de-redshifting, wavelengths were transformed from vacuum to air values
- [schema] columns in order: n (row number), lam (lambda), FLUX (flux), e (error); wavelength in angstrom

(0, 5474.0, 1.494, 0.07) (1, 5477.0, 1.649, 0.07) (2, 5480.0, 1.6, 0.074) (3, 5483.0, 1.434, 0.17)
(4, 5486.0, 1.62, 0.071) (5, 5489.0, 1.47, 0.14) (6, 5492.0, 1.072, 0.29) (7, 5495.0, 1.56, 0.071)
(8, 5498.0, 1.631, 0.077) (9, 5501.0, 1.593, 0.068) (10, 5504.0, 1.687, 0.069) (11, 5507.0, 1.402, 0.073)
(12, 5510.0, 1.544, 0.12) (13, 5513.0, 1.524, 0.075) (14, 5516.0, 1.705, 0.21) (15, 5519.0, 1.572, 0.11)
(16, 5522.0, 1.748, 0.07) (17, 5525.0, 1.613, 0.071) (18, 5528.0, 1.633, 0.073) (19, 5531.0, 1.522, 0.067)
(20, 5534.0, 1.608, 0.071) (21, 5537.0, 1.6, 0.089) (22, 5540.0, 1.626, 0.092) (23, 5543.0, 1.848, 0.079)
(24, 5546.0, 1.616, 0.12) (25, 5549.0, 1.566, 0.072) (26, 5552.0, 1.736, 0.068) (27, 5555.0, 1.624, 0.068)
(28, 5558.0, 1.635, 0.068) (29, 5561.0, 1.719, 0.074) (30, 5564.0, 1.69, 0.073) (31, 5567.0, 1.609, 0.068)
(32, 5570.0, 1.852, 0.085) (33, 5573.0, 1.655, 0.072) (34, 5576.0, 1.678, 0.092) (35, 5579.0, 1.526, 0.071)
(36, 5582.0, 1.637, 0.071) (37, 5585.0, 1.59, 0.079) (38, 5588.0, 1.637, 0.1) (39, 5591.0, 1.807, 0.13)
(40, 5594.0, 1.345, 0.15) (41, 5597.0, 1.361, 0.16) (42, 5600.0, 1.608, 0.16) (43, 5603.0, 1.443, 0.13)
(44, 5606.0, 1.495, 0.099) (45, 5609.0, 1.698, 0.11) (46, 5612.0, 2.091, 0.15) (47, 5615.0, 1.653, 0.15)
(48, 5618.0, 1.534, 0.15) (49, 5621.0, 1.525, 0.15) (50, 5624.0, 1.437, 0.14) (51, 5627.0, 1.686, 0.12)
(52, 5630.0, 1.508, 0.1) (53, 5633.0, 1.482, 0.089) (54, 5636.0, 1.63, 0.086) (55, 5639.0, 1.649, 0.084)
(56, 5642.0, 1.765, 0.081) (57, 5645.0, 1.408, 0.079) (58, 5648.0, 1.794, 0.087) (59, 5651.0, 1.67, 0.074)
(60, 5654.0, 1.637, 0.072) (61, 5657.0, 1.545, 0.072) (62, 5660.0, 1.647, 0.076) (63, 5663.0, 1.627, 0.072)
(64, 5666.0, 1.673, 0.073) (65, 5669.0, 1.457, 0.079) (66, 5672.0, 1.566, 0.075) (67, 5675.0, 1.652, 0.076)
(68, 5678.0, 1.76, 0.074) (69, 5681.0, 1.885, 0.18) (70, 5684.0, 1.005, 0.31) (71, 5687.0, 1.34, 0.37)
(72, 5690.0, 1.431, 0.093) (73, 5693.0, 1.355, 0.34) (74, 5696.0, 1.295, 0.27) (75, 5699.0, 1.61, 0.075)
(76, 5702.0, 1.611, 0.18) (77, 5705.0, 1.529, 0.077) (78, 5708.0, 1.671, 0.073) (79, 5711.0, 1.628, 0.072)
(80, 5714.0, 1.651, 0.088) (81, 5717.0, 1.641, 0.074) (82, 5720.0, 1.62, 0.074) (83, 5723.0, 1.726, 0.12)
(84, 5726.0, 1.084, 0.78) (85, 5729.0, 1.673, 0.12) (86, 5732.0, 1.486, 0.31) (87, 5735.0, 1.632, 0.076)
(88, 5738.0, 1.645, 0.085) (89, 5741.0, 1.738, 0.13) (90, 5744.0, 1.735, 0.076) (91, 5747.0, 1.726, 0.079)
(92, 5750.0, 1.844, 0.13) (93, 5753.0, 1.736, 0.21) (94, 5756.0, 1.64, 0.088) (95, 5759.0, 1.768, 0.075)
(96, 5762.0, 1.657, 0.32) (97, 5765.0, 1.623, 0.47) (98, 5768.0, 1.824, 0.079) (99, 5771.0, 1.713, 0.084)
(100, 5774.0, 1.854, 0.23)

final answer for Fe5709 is -1.9 angstrom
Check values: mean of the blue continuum 1.47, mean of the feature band 1.61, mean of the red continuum 1.5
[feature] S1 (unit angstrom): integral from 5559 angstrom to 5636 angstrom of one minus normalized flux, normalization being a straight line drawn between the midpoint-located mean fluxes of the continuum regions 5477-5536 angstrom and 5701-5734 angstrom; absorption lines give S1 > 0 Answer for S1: -2.3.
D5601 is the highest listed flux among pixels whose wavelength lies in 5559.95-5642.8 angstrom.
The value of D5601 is 2.091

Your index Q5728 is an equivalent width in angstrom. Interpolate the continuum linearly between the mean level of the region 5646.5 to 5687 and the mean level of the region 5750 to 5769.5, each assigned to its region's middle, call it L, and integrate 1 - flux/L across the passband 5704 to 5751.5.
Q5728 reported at 1.4 angstrom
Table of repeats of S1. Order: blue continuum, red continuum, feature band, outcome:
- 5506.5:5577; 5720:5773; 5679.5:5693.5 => 2.1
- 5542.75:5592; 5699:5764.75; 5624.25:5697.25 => 4.0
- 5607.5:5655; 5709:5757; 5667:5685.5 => 0.9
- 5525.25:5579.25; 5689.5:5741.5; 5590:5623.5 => 0.7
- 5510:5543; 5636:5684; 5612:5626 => 0.2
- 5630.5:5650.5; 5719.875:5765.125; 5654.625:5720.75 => 3.1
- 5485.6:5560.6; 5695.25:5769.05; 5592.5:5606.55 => 1.4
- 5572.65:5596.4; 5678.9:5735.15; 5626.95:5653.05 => -0.9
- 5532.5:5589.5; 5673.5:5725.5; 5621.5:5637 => 0.5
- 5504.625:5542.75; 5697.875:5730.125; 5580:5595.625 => 0.0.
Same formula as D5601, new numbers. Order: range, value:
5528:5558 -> 1.848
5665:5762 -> 1.885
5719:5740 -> 1.726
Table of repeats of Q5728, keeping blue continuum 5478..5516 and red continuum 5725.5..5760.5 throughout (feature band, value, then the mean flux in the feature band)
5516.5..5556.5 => -2.54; 1.64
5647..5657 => -0.40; 1.67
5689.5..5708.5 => 1.62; 1.49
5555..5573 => -1.53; 1.69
